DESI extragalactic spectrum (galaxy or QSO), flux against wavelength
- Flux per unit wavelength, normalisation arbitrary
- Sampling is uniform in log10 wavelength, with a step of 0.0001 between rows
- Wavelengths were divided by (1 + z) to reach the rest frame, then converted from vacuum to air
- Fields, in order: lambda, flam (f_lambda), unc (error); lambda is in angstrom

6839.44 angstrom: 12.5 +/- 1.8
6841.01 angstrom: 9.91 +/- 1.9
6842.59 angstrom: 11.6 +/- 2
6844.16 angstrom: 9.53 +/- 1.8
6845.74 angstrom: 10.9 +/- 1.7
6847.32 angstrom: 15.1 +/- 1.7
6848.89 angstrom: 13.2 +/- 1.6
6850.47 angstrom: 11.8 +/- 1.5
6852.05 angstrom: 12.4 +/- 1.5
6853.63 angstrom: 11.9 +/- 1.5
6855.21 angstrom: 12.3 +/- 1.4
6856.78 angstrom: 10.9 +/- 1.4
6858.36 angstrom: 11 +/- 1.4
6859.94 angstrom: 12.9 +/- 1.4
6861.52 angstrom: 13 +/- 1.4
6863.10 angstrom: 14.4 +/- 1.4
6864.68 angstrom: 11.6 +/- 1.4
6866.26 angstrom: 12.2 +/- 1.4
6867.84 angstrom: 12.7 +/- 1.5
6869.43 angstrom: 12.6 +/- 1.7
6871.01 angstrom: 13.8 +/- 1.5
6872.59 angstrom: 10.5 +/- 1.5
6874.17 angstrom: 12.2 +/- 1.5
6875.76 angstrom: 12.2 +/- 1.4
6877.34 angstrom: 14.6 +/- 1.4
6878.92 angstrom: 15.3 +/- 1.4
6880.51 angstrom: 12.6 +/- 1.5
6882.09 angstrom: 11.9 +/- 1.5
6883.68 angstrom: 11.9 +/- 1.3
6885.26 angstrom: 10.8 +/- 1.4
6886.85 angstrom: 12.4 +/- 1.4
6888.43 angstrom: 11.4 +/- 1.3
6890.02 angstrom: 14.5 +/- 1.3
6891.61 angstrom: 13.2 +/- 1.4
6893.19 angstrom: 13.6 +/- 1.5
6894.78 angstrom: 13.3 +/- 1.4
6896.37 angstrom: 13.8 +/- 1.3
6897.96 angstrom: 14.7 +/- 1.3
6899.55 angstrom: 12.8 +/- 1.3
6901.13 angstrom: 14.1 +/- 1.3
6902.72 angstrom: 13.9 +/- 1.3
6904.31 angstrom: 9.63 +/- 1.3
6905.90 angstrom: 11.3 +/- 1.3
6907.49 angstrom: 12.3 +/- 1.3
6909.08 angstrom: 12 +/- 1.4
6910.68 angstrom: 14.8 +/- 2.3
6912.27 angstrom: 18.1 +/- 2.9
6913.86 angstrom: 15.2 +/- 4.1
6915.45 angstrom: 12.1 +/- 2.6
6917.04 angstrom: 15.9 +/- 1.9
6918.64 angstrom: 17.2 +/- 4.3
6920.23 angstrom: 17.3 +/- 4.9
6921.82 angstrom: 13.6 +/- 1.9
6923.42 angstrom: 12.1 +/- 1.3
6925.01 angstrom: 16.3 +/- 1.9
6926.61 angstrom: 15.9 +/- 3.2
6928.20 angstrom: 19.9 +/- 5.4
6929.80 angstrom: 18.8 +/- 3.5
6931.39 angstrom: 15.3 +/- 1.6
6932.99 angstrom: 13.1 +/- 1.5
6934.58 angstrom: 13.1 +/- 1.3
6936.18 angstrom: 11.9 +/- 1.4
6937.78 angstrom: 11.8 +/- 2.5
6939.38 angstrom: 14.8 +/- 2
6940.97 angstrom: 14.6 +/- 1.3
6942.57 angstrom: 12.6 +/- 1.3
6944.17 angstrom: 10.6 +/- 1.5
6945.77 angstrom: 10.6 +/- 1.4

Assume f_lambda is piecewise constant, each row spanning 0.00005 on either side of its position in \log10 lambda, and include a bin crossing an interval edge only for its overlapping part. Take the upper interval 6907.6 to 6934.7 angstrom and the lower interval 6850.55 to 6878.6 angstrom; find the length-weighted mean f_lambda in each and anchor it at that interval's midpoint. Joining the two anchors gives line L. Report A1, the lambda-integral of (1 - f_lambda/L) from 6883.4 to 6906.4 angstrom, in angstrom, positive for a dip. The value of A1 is 1.96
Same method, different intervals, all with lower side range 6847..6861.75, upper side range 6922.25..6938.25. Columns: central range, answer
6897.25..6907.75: 0.9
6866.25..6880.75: 0.1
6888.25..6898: 0.1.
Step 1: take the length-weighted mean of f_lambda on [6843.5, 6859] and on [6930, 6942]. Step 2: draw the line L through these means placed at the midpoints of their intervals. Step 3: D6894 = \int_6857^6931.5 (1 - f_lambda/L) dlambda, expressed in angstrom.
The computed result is -4.2 angstrom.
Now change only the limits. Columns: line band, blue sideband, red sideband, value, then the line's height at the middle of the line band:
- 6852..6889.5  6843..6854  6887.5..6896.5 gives 0.8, 12.7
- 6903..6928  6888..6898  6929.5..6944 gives -1.4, 13.6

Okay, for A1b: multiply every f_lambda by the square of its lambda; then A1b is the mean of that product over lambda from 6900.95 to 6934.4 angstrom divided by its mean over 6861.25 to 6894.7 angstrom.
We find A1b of 1.2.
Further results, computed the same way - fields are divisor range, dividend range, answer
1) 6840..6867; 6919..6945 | 1.23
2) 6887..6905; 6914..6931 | 1.21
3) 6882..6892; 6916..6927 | 1.26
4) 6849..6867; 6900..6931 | 1.22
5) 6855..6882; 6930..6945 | 1.08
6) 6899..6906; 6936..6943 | 1.08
